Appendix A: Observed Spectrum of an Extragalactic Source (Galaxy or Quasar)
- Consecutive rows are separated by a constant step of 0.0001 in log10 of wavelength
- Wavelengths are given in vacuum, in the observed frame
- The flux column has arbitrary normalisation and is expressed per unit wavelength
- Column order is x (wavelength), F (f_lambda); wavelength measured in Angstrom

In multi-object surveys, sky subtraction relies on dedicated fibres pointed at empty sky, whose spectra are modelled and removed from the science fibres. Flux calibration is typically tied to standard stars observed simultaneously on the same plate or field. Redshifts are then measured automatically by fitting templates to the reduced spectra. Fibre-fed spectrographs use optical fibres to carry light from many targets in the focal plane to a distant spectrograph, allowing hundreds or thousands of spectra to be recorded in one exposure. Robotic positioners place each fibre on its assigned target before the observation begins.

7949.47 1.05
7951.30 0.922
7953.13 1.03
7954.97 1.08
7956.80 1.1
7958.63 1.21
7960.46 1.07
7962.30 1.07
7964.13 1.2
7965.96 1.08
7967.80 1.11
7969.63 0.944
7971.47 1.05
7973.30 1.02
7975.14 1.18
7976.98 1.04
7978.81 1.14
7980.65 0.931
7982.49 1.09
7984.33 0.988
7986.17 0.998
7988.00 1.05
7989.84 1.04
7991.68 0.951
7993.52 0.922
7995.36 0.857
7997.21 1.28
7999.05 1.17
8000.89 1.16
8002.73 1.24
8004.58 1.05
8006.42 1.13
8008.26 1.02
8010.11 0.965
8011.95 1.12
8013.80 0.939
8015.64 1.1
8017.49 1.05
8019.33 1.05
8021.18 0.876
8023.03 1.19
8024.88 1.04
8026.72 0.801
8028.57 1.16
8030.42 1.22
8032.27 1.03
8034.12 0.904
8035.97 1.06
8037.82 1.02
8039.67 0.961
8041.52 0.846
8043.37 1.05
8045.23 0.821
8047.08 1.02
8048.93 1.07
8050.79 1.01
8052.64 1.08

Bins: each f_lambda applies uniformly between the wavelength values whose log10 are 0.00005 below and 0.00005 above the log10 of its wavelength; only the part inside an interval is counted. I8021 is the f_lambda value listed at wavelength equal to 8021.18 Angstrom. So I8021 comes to 0.876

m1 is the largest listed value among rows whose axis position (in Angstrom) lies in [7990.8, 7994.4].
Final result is 0.951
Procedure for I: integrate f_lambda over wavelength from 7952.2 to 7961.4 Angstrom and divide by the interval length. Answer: 1.1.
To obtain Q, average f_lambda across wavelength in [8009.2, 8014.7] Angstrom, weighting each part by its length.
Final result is 1.01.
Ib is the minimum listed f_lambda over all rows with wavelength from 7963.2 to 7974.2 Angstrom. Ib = 0.944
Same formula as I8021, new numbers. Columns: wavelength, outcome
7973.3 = 1.02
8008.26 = 1.02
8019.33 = 1.05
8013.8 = 0.939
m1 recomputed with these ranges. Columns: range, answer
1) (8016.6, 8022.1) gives 1.05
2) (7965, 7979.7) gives 1.18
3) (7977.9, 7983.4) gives 1.14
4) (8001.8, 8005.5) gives 1.24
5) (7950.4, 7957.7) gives 1.1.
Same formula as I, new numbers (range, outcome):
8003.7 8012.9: 1.06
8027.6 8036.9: 1.07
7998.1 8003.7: 1.19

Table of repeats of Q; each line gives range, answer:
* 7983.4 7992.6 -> 1.01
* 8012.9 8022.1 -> 1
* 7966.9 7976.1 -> 1.06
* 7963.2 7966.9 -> 1.14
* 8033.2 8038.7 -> 0.995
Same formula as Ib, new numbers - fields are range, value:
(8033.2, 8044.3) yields 0.846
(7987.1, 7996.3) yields 0.857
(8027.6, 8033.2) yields 1.03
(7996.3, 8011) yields 0.965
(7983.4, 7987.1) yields 0.988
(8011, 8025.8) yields 0.876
